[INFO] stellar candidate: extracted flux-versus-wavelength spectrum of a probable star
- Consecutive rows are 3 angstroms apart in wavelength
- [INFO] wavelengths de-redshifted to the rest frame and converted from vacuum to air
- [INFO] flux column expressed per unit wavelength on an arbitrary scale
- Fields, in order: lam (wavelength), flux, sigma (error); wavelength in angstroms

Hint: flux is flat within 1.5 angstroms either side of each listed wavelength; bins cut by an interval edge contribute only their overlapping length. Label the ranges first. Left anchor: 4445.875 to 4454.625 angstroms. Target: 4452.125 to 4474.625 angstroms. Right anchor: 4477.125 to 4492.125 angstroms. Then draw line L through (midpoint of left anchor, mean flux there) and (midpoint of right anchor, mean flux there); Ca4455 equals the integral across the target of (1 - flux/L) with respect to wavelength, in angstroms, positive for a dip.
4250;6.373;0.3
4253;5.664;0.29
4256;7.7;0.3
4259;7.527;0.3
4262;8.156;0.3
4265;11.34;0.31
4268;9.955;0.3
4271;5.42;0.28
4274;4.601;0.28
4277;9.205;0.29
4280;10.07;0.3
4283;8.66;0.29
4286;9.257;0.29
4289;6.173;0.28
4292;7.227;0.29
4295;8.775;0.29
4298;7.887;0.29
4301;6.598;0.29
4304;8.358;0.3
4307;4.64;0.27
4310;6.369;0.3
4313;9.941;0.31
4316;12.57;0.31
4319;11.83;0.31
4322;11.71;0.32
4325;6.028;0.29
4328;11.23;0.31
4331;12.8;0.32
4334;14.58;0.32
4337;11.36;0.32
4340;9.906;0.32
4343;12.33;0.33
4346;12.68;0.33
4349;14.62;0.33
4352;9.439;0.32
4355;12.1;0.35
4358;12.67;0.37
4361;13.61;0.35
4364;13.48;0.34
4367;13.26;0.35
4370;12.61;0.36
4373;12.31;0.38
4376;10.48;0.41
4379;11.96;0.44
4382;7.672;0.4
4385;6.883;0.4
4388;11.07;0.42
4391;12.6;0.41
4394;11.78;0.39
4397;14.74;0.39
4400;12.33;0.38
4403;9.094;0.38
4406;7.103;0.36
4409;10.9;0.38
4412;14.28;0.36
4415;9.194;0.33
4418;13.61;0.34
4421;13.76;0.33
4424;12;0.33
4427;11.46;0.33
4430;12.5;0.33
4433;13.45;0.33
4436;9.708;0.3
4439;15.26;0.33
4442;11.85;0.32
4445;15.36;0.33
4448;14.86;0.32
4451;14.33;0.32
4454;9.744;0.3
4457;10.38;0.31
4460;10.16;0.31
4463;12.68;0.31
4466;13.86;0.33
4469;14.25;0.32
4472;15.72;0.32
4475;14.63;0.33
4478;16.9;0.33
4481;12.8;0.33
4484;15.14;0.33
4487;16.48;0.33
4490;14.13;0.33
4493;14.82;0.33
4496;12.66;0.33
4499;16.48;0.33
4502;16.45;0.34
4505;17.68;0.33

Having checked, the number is 2.5 angstroms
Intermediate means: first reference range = 13.5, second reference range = 15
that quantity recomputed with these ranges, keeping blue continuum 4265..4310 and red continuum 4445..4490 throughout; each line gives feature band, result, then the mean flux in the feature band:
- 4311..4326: -2.89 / 10.4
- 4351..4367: -3.64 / 12.4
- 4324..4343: -3.99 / 11.2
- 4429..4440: 0.04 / 12.6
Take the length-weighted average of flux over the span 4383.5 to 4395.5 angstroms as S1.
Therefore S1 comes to 10.6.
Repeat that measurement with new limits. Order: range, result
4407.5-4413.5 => 12.6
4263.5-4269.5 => 10.6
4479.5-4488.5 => 14.8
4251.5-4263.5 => 7.26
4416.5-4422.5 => 13.7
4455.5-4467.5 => 11.8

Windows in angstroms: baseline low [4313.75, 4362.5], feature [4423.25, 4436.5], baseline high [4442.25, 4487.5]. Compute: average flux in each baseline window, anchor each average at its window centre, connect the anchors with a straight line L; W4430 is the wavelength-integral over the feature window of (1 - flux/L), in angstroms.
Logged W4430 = 1.2 angstroms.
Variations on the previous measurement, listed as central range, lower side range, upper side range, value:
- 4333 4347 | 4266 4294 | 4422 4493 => -3.3 angstroms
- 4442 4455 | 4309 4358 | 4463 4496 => 0.4 angstroms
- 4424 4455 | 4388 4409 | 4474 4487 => 0.7 angstroms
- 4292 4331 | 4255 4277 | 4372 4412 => 0.3 angstroms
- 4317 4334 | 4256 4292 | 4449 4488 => -2.7 angstroms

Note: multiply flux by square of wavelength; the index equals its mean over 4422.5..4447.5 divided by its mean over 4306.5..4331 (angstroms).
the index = 1.39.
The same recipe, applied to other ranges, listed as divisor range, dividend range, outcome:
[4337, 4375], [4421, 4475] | 1.09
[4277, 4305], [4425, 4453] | 1.72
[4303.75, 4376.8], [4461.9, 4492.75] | 1.38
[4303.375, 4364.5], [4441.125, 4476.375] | 1.26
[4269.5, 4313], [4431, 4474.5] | 1.88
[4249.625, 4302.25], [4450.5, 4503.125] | 1.95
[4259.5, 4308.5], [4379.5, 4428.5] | 1.50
